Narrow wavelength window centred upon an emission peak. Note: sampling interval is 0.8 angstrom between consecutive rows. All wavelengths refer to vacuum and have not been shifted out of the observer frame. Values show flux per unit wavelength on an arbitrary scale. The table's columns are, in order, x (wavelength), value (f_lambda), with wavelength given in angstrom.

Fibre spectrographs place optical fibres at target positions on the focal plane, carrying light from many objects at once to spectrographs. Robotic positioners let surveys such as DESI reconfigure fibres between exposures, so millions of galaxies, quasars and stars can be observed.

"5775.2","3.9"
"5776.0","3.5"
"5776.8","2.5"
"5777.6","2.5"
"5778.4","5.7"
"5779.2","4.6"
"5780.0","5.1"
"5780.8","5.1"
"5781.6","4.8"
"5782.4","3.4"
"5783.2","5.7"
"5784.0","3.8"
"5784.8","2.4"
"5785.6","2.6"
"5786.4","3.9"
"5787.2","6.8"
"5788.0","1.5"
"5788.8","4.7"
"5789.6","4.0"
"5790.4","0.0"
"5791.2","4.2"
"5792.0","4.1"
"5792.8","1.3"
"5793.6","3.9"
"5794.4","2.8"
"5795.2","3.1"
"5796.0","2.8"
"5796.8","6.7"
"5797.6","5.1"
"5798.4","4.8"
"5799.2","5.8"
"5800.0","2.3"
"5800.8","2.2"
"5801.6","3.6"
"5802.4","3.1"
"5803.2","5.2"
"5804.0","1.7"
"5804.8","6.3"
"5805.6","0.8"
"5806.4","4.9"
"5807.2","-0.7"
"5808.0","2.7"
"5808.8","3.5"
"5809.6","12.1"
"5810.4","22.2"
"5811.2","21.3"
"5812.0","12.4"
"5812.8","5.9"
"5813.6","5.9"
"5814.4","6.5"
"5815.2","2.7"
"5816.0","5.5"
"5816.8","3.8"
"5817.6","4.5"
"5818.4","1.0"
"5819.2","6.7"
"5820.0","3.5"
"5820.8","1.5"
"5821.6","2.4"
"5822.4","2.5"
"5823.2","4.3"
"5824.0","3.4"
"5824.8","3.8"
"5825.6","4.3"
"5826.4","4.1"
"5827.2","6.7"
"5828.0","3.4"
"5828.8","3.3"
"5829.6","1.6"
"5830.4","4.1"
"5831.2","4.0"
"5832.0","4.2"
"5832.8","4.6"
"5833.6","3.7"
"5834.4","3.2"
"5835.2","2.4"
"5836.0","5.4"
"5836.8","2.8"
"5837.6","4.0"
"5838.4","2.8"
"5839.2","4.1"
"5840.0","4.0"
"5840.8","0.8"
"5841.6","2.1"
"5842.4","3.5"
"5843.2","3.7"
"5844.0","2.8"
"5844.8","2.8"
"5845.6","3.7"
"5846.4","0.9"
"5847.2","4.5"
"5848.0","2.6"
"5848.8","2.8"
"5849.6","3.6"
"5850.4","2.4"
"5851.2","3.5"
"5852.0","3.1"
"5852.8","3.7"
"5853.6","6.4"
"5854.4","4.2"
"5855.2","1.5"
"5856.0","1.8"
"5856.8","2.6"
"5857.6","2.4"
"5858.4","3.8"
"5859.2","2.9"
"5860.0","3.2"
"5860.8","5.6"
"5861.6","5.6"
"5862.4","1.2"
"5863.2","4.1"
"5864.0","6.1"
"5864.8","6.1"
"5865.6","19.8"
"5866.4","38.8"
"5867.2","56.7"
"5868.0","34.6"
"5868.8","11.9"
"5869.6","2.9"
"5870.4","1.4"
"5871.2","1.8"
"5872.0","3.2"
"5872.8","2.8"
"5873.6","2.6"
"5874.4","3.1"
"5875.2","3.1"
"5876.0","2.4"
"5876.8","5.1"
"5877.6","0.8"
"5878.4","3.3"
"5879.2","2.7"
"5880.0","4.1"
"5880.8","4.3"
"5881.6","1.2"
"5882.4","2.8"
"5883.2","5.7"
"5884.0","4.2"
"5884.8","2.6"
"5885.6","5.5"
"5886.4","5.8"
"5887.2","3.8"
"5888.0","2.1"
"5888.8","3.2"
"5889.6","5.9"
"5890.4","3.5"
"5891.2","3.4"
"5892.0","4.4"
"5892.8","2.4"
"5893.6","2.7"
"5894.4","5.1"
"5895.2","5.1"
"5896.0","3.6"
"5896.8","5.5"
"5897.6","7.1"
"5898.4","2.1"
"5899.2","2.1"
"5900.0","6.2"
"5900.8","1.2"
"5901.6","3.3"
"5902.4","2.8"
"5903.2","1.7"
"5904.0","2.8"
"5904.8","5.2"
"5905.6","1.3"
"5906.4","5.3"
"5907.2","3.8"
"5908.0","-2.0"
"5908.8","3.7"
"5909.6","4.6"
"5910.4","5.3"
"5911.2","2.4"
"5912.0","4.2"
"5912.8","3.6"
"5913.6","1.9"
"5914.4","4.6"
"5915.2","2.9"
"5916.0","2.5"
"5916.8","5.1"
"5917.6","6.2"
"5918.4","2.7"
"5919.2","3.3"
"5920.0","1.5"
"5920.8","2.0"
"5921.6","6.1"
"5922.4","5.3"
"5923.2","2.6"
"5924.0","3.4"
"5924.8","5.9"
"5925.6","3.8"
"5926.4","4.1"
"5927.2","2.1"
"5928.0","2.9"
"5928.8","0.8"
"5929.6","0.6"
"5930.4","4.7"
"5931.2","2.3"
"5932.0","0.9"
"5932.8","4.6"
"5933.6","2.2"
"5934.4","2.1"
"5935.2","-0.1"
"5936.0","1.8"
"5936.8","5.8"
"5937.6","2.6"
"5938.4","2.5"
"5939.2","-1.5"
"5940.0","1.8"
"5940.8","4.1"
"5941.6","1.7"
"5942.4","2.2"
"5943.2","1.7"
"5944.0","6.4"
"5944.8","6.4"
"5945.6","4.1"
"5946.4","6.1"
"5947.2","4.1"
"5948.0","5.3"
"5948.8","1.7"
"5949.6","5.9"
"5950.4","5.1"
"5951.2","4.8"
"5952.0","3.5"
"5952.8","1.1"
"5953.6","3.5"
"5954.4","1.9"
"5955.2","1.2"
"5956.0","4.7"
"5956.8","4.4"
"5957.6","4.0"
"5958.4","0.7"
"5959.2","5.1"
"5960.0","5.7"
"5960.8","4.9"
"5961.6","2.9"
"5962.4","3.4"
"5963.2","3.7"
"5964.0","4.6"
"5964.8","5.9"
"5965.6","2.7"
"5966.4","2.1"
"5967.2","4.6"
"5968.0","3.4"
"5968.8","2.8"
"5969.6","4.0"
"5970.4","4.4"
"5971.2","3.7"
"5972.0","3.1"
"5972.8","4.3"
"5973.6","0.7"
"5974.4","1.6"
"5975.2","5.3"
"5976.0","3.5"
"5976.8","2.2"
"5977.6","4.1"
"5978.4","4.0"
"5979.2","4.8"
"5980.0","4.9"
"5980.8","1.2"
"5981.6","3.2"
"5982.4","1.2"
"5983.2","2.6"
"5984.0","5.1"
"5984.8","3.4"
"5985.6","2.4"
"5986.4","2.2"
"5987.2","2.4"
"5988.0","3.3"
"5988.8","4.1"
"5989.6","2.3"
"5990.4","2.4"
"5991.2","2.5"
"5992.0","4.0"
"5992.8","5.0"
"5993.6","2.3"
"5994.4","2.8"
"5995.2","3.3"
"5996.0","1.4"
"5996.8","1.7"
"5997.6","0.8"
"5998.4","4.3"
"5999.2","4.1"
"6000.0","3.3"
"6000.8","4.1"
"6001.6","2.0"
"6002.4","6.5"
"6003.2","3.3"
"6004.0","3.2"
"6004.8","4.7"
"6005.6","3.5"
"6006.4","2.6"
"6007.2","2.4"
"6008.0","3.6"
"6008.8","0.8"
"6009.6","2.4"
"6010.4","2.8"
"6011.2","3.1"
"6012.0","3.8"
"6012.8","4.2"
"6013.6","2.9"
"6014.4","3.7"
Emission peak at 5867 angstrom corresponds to [O III] 5007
